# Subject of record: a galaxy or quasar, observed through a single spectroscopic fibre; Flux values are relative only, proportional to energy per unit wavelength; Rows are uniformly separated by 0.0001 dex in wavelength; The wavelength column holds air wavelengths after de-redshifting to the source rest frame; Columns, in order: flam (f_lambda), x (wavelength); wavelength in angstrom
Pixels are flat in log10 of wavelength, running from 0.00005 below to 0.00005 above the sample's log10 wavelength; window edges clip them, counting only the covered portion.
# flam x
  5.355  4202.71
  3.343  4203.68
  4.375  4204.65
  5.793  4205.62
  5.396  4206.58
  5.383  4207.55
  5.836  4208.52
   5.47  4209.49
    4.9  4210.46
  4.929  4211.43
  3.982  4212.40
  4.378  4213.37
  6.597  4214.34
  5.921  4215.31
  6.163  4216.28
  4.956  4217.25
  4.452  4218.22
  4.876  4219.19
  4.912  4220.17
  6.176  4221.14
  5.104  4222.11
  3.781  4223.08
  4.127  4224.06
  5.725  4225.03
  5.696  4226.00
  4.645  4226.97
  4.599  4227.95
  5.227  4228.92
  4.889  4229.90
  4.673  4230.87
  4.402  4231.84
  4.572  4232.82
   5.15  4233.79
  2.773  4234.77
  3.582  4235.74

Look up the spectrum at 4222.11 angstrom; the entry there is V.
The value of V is 5.104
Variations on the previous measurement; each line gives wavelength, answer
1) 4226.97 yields 4.645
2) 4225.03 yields 5.725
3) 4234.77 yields 2.773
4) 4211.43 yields 4.929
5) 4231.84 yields 4.402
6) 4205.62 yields 5.793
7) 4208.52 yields 5.836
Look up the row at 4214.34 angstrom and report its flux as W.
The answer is 6.597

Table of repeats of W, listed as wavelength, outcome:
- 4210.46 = 4.9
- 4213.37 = 4.378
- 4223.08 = 3.781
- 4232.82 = 4.572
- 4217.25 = 4.956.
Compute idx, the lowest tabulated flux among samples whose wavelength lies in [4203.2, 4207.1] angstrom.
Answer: 3.343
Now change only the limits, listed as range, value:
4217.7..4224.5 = 3.781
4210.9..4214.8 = 3.982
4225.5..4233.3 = 4.402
